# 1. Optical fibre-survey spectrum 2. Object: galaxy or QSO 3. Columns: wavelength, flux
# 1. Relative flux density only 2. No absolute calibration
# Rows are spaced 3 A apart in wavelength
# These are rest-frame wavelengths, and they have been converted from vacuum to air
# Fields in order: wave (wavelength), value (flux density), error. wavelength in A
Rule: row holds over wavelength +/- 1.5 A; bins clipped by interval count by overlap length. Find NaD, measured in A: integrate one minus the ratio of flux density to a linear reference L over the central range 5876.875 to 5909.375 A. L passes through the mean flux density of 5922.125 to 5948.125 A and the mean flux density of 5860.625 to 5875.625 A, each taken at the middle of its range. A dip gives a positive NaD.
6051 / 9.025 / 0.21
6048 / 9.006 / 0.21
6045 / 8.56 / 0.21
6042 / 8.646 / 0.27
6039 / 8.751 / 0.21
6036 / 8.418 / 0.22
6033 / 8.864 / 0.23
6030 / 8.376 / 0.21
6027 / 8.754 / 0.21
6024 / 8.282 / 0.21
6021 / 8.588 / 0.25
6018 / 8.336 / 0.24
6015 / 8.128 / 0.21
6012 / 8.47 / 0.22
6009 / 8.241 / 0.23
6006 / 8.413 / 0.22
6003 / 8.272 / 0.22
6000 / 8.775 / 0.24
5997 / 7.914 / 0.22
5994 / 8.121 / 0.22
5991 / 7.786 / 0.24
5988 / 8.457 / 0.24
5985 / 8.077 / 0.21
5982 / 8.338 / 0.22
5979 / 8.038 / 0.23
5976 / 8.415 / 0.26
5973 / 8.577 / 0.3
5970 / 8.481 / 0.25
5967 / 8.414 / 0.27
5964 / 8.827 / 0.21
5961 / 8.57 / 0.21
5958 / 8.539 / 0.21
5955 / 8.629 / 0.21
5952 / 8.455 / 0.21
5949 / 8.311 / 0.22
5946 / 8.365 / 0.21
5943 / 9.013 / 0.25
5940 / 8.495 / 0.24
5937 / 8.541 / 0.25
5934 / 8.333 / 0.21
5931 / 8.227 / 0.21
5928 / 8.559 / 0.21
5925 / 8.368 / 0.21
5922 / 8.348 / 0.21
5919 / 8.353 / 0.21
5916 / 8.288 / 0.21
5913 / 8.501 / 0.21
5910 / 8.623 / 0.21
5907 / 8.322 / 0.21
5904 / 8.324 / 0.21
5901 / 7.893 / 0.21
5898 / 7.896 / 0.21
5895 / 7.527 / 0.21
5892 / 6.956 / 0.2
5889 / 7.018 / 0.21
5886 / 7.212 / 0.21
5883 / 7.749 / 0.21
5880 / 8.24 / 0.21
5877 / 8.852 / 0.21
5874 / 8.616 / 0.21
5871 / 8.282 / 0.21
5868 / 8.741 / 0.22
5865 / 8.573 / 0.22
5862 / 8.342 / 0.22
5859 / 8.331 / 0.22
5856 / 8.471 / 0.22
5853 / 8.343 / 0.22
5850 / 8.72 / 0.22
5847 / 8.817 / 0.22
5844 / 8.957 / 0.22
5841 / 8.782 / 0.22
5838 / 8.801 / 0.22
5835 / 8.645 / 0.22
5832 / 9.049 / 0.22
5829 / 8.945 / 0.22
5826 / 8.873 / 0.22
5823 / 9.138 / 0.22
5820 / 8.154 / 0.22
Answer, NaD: 2.70 A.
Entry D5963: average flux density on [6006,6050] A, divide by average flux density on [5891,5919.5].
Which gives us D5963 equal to 1.06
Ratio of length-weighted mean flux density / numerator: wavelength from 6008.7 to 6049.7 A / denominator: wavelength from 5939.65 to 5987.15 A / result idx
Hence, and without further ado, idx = 1.0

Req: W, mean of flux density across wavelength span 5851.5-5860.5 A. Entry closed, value 8.38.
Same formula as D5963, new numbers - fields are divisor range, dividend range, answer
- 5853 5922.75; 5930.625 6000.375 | 1.03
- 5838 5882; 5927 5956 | 0.99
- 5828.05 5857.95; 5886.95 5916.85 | 0.91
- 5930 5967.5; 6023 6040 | 1.01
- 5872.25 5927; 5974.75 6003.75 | 1.02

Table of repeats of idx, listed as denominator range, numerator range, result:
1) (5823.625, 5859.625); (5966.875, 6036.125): 0.95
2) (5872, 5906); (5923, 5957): 1.08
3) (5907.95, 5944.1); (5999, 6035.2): 1.00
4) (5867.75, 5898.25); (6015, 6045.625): 1.08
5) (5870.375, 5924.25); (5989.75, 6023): 1.03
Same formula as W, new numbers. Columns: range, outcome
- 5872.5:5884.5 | 8.36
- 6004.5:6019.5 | 8.32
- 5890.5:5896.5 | 7.24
